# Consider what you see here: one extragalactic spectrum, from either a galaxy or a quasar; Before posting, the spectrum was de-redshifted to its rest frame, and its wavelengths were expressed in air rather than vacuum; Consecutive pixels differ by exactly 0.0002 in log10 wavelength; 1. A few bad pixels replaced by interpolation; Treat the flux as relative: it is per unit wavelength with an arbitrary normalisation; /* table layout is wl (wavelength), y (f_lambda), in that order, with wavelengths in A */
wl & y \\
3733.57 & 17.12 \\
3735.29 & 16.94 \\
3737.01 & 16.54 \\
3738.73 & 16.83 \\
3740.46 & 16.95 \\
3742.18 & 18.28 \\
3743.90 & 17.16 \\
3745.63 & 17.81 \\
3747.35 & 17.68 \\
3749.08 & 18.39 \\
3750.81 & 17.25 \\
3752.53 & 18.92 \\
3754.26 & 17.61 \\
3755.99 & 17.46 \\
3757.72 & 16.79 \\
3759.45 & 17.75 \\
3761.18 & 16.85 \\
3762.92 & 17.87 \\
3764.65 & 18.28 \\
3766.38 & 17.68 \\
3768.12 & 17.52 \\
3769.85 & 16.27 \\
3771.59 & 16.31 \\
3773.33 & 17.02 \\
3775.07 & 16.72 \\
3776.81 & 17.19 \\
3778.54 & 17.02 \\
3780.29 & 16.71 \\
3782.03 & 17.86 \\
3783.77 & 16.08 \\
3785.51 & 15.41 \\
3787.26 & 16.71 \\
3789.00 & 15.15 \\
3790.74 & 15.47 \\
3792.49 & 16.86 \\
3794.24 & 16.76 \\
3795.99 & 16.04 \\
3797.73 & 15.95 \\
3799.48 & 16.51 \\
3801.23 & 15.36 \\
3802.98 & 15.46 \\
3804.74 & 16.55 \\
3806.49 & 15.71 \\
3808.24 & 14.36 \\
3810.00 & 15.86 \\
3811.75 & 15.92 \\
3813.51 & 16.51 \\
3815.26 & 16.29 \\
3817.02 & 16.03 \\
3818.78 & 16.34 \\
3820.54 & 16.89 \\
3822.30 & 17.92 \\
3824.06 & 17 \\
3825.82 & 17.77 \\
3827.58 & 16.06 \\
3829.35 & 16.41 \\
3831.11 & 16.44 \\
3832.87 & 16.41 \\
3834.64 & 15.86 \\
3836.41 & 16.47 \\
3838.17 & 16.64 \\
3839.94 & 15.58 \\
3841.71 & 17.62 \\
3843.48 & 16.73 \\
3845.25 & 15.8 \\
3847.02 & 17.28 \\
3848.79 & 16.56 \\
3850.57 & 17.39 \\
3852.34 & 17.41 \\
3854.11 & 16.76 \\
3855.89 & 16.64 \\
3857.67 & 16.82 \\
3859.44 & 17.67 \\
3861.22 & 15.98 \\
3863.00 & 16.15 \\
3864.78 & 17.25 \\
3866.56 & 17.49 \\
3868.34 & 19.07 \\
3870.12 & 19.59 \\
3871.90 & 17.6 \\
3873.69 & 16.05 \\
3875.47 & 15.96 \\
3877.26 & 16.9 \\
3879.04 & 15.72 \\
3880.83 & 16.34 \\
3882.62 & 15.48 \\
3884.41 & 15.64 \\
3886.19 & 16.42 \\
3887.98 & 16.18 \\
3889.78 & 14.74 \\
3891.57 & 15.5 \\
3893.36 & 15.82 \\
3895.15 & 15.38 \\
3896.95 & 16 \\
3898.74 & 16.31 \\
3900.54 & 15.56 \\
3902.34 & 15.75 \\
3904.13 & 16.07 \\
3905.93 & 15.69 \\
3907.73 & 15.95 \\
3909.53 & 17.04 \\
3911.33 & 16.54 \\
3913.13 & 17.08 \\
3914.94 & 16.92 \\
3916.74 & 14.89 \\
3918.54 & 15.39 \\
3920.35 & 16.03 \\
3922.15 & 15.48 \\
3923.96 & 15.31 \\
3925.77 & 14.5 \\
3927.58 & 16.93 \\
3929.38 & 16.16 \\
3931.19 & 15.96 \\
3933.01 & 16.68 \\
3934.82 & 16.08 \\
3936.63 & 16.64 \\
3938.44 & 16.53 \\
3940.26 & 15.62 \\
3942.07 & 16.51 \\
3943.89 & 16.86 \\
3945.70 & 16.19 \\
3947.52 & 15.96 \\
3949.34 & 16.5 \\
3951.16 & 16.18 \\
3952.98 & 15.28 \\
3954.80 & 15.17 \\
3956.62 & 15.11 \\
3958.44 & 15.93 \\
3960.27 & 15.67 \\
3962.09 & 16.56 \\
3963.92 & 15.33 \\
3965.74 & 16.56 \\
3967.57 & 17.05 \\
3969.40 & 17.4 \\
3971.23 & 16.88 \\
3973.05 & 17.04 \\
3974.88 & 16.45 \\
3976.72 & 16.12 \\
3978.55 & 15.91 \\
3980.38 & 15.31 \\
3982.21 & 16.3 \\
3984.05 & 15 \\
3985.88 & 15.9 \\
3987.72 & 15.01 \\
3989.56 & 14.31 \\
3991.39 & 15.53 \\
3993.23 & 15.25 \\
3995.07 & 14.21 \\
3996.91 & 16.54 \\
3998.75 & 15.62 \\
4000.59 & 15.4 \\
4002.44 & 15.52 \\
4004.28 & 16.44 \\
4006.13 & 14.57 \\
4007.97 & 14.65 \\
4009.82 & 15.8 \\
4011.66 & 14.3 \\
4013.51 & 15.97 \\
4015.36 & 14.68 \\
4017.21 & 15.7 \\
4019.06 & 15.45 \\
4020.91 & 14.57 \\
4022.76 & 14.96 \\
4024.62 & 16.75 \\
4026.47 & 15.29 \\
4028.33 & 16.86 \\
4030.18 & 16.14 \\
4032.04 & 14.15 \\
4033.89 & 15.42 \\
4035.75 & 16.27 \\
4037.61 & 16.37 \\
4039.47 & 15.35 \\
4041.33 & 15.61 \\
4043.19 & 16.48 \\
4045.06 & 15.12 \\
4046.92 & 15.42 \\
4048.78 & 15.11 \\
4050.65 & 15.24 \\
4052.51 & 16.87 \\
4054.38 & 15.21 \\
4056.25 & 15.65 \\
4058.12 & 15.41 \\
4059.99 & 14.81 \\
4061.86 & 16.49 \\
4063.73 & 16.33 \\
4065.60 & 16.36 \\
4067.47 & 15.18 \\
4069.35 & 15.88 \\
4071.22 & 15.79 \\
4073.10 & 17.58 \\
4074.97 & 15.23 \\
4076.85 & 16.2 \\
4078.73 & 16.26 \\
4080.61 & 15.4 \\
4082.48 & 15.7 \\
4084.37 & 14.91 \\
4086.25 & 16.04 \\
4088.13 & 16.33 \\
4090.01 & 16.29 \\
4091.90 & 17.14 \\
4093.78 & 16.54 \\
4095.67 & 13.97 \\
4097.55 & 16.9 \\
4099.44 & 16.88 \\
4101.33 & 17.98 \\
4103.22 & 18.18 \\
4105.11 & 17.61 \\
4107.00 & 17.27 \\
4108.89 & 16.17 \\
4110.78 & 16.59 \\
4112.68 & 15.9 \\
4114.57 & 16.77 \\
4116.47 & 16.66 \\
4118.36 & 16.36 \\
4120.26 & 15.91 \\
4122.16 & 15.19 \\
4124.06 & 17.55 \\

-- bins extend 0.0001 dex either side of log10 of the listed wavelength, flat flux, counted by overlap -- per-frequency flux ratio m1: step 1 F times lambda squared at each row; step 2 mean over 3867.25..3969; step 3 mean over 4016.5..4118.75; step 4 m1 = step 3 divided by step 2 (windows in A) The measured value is 1.1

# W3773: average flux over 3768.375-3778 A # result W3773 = 16.8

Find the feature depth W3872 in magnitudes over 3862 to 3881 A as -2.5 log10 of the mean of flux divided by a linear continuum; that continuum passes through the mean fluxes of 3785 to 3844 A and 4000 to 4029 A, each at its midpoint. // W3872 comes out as -0.07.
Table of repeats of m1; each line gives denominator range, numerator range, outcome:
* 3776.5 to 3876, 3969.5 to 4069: 1.04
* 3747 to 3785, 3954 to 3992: 1.03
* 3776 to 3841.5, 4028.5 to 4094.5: 1.10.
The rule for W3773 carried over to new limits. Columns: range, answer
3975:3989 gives 15.7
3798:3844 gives 16.3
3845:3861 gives 16.9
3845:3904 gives 16.5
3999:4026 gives 15.3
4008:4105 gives 15.9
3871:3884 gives 16.3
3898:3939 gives 16.1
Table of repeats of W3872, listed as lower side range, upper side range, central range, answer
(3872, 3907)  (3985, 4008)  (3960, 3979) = -0.069 mag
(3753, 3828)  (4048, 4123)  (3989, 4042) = 0.056 mag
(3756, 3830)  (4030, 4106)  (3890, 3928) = 0.030 mag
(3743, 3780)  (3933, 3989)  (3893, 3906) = 0.045 mag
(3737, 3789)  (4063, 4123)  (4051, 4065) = 0.039 mag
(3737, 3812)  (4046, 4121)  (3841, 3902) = 0.002 mag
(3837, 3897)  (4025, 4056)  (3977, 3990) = 0.037 mag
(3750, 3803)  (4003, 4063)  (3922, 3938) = 0.003 mag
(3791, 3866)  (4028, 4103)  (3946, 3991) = 0.014 mag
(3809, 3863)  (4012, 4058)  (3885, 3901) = 0.037 mag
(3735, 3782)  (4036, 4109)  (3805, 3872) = 0.018 mag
